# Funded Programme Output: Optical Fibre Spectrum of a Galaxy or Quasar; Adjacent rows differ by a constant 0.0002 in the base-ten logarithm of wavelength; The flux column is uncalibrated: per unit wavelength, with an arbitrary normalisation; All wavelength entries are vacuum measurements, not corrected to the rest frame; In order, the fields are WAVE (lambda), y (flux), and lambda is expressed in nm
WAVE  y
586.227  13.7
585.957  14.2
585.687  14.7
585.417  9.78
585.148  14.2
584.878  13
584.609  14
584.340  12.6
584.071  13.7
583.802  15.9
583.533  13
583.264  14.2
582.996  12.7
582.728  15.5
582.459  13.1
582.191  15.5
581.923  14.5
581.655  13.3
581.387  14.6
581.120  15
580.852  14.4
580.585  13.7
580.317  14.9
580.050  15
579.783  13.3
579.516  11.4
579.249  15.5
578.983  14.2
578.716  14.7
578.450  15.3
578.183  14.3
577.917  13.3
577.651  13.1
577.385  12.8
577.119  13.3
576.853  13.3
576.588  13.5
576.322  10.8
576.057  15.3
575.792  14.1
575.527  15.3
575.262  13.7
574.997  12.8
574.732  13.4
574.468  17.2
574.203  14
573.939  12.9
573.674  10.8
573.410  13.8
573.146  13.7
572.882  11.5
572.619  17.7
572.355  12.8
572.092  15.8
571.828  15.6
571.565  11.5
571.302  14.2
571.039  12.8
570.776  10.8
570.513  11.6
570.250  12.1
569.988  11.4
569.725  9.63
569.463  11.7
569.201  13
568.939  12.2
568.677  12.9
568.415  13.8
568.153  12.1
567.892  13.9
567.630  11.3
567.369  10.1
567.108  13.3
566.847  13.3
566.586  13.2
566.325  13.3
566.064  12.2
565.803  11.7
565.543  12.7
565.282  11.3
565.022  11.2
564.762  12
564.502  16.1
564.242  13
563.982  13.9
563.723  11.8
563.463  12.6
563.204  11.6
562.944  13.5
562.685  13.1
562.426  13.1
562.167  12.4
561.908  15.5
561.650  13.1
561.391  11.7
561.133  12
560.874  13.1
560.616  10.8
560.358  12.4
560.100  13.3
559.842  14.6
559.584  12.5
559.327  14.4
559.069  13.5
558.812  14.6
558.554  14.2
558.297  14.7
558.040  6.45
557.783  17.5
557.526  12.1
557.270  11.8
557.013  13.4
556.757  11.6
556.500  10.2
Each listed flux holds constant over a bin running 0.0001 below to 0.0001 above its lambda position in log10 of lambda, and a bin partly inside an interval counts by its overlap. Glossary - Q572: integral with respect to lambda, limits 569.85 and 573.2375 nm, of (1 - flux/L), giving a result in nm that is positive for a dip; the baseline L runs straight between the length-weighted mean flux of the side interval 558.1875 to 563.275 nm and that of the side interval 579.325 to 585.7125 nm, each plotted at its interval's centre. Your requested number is 0.086 nm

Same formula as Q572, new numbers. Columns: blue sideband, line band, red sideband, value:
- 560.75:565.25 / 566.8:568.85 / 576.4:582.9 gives 0.10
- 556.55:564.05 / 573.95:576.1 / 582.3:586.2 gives -0.16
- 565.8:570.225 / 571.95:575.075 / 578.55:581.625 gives -0.17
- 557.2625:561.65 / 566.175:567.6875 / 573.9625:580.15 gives 0.10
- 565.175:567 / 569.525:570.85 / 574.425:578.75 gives 0.19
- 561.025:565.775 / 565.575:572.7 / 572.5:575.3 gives 0.33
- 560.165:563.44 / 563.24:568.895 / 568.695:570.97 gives -0.23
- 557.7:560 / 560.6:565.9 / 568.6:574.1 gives 0.22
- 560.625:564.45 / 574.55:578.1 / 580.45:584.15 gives 0.08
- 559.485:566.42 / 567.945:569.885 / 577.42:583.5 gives 0.14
